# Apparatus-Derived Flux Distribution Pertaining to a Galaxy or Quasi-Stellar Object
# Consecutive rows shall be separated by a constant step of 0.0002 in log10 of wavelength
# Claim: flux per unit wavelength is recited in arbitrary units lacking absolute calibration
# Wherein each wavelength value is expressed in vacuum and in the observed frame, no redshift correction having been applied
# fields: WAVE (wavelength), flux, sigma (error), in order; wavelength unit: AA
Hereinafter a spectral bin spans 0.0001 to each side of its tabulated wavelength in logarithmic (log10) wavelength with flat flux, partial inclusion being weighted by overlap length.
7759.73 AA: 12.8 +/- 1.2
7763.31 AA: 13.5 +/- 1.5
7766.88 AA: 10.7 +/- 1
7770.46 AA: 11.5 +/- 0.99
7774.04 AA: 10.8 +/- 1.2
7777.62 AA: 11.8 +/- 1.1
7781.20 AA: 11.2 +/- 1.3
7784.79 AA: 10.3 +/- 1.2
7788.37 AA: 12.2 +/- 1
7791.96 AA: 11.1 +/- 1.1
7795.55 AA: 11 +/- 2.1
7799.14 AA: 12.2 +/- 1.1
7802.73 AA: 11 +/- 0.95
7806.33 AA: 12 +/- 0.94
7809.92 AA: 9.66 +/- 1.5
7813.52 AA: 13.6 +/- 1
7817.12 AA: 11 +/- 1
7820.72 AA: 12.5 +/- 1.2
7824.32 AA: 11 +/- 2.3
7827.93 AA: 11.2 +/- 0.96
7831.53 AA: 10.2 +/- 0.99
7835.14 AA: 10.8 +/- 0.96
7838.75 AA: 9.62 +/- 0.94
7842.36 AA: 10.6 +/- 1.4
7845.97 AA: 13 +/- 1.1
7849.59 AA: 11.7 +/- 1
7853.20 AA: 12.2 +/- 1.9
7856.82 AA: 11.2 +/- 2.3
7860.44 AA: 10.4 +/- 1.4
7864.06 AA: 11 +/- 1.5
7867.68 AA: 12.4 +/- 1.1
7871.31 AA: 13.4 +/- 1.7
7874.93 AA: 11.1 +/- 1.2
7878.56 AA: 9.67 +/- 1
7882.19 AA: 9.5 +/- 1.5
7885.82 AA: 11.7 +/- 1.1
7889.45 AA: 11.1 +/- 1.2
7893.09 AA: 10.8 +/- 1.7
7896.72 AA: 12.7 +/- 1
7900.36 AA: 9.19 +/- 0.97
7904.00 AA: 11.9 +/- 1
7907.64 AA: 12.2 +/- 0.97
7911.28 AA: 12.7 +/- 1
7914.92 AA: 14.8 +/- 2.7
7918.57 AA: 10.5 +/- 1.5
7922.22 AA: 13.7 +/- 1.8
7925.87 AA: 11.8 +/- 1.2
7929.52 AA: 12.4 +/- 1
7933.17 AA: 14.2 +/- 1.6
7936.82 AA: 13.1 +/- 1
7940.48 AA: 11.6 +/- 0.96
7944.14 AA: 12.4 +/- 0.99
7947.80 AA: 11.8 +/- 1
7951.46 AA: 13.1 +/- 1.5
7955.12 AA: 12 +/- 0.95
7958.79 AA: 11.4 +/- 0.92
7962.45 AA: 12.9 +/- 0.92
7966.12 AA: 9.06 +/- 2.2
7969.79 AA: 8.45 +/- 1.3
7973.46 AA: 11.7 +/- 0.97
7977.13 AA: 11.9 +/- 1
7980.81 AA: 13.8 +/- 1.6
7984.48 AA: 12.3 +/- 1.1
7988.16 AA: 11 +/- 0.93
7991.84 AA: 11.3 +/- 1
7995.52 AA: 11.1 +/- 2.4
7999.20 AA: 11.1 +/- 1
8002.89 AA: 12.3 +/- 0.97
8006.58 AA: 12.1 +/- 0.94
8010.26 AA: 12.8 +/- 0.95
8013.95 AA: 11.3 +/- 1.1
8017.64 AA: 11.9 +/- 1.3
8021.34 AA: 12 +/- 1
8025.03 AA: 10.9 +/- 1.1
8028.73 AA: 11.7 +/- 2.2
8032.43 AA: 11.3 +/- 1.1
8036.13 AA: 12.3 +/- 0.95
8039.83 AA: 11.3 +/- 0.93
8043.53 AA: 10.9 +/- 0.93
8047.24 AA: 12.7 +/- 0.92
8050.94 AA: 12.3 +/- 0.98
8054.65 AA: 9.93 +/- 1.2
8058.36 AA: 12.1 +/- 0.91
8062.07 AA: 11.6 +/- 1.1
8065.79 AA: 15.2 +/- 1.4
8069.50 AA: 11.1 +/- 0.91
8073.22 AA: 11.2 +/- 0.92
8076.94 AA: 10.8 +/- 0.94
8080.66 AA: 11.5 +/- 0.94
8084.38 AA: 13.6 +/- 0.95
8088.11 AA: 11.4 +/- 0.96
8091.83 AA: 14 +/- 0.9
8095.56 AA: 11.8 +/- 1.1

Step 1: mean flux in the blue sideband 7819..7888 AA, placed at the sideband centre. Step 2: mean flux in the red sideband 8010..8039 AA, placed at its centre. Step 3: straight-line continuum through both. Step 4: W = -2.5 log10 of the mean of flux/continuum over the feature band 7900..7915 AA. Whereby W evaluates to -0.07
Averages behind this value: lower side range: 11.2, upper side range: 11.7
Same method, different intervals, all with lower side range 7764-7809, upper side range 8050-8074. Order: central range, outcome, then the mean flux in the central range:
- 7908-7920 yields -0.10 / 12.7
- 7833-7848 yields 0.04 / 11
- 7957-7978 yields 0.08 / 10.9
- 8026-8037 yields 0.02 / 11.6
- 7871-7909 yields 0.04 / 11.1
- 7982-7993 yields 0.01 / 11.7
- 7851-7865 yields 0.03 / 11.2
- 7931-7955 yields -0.09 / 12.6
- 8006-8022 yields -0.02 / 12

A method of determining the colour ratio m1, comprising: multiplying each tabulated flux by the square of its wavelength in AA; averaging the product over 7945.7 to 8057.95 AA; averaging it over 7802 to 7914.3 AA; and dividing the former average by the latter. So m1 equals 1.06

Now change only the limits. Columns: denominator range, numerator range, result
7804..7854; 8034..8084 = 1.10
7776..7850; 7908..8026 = 1.10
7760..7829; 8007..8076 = 1.09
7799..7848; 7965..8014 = 1.06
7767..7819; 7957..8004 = 1.05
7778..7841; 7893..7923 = 1.10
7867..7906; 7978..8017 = 1.09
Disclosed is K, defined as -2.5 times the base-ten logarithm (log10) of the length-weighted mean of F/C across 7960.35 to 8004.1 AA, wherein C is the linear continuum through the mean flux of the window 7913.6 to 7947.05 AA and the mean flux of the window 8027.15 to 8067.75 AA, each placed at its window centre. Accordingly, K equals 0.09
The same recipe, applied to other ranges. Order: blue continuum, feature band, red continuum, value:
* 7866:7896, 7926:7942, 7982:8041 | -0.118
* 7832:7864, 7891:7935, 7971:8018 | -0.072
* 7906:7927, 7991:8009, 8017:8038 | 0.025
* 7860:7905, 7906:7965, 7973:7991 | -0.075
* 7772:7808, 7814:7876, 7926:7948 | 0.037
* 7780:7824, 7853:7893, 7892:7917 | 0.066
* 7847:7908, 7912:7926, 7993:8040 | -0.124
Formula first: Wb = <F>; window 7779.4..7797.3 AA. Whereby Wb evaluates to 11.2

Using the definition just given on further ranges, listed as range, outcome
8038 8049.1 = 11.6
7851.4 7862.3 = 11.3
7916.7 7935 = 12.5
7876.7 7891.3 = 10.5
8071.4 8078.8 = 11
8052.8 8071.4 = 12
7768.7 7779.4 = 11.4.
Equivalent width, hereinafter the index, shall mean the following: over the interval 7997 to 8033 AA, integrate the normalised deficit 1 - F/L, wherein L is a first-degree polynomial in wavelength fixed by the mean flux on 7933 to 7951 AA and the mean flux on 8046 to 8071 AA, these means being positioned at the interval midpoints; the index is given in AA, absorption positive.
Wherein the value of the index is 1.5 AA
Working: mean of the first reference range 12.5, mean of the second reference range 12.1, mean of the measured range 11.7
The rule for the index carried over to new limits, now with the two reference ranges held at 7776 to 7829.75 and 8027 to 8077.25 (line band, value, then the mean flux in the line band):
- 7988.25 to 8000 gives 0.6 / 11.2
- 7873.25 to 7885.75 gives 1.3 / 10.3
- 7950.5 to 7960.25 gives -0.4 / 12.1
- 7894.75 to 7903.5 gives 0.4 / 11.1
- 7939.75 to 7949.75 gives -0.3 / 12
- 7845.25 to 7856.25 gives -0.6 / 12.1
